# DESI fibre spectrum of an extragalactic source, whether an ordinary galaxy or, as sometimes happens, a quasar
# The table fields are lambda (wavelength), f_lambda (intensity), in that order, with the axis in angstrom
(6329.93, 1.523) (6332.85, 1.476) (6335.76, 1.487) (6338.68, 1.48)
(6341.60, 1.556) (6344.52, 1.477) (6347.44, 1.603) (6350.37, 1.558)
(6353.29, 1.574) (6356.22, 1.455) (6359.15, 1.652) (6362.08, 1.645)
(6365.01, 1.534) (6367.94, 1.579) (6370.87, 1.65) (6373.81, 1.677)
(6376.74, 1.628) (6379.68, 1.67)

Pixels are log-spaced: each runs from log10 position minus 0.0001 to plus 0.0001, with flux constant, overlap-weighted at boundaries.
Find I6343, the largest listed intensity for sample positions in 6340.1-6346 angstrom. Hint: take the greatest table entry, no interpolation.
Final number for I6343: 1.556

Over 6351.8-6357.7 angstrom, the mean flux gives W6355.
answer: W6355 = 1.51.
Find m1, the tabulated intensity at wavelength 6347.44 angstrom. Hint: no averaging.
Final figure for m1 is 1.603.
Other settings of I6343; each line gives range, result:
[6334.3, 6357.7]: 1.603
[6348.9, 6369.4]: 1.652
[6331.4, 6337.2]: 1.487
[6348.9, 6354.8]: 1.574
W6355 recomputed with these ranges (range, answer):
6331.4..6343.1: 1.5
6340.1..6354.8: 1.55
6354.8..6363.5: 1.58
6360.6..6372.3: 1.6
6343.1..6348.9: 1.54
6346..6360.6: 1.57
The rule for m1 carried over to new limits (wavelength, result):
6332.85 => 1.476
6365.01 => 1.534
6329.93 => 1.523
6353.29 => 1.574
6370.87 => 1.65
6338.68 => 1.48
